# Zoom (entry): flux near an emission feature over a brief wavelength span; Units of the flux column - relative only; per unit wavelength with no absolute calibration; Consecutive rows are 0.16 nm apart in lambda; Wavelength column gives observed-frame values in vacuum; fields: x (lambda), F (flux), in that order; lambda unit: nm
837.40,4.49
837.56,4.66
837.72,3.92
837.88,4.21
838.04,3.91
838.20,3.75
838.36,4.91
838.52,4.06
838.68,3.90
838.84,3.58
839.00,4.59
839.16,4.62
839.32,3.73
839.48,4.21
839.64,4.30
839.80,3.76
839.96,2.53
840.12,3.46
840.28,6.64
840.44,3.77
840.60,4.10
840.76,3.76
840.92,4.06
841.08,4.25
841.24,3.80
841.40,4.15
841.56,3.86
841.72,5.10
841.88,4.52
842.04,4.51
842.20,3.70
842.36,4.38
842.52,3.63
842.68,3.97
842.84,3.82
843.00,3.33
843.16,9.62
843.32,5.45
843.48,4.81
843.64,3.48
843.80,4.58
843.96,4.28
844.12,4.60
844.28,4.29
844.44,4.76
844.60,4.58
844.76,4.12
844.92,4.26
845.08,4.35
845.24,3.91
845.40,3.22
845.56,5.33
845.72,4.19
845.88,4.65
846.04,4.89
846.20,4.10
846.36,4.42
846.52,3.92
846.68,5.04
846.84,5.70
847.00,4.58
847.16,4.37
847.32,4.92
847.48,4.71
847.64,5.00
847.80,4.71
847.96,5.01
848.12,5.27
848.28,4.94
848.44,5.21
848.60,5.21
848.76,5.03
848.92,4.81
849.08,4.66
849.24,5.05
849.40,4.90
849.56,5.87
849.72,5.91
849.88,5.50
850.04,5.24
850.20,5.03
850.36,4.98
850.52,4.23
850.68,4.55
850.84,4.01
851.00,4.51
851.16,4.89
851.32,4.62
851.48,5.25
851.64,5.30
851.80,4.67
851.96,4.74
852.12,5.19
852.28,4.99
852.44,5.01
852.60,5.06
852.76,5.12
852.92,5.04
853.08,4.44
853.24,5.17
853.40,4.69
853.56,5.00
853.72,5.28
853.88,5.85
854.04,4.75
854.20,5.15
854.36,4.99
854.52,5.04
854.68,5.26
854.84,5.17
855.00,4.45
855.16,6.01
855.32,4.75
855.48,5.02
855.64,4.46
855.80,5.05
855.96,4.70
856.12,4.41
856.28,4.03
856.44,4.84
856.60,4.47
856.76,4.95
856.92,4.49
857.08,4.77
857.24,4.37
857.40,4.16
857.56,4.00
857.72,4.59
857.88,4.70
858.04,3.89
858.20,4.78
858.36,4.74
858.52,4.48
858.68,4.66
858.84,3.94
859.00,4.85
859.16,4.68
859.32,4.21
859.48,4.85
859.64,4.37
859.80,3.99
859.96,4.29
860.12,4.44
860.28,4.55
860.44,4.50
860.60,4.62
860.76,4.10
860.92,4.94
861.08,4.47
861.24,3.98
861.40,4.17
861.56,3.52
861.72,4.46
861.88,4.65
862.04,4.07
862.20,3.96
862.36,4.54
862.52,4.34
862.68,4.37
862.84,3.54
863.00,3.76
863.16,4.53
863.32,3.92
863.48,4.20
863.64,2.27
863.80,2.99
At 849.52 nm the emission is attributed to Mg II 2798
